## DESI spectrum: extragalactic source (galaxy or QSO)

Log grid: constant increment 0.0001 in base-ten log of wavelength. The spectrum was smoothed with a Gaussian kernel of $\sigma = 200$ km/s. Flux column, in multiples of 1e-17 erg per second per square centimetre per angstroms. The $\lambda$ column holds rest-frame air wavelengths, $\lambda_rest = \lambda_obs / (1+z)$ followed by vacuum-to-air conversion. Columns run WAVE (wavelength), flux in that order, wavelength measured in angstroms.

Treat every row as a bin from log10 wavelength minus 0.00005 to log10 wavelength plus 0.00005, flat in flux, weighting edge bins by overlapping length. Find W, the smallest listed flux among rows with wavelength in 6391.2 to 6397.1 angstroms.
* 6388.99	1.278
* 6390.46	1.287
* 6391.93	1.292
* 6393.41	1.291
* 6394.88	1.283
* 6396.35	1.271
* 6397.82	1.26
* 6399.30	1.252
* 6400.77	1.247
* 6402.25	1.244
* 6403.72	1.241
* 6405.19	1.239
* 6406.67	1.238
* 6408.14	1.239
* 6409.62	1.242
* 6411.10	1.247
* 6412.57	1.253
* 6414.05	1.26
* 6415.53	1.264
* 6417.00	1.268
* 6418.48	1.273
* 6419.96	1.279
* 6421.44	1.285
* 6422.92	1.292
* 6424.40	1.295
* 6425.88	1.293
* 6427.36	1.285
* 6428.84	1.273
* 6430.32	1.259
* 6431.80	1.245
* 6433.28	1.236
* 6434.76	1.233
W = 1.271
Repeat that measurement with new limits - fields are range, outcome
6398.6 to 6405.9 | 1.239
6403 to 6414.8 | 1.238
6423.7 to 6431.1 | 1.259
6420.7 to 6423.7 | 1.285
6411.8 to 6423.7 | 1.253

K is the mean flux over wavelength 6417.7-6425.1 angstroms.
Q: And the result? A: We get 1.28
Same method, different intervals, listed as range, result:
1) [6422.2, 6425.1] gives 1.29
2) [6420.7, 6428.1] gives 1.29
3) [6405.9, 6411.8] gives 1.24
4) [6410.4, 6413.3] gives 1.25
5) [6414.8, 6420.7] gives 1.27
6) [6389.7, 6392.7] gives 1.29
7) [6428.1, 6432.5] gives 1.26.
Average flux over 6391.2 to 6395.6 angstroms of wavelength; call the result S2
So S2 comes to 1.29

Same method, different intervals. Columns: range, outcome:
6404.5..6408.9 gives 1.24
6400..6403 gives 1.25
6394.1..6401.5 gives 1.26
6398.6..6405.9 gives 1.25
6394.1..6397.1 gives 1.28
